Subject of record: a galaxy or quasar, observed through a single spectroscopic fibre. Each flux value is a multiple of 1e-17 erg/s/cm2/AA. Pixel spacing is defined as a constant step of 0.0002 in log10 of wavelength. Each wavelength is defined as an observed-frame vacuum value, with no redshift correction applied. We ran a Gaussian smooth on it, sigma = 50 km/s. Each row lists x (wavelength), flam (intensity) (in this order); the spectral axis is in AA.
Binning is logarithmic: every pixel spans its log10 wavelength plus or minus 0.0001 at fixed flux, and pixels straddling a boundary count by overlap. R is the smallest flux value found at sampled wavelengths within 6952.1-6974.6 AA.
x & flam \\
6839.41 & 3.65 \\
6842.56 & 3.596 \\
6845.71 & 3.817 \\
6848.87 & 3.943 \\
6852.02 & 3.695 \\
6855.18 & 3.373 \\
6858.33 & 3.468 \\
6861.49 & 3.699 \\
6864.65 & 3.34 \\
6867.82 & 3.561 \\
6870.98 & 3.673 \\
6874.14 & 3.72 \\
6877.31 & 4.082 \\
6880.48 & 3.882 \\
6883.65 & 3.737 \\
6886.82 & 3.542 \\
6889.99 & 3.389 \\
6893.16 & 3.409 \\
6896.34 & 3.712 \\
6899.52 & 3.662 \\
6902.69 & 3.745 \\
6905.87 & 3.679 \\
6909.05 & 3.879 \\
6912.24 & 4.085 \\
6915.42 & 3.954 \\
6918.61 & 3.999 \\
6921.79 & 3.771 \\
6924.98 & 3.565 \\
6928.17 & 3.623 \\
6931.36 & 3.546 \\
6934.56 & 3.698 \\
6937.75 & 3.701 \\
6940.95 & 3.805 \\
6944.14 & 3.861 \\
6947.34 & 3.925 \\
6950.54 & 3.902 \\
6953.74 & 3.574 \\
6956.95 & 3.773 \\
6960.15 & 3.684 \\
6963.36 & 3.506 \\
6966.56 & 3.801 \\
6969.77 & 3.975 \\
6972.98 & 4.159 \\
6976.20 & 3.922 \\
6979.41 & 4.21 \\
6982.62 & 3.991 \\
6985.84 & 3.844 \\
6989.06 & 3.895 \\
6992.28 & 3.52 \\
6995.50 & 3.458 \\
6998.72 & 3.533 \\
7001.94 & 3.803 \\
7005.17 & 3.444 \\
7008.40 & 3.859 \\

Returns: 3.506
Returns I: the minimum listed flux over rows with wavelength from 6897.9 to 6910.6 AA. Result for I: 3.662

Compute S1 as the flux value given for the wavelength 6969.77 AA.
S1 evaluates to 3.975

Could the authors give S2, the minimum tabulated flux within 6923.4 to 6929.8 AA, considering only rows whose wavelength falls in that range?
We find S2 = 3.565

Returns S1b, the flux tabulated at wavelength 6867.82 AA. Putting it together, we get 3.561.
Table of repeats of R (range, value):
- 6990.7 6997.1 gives 3.458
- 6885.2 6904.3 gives 3.389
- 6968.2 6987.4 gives 3.844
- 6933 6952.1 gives 3.698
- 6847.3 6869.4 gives 3.34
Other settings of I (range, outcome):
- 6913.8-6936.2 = 3.546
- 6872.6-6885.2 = 3.72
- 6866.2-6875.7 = 3.561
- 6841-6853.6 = 3.596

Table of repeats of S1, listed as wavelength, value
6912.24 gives 4.085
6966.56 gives 3.801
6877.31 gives 4.082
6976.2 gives 3.922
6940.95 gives 3.805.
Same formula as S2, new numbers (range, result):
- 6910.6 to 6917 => 3.954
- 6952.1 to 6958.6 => 3.574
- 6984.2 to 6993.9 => 3.52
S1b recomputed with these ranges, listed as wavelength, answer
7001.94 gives 3.803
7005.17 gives 3.444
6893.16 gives 3.409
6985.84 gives 3.844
